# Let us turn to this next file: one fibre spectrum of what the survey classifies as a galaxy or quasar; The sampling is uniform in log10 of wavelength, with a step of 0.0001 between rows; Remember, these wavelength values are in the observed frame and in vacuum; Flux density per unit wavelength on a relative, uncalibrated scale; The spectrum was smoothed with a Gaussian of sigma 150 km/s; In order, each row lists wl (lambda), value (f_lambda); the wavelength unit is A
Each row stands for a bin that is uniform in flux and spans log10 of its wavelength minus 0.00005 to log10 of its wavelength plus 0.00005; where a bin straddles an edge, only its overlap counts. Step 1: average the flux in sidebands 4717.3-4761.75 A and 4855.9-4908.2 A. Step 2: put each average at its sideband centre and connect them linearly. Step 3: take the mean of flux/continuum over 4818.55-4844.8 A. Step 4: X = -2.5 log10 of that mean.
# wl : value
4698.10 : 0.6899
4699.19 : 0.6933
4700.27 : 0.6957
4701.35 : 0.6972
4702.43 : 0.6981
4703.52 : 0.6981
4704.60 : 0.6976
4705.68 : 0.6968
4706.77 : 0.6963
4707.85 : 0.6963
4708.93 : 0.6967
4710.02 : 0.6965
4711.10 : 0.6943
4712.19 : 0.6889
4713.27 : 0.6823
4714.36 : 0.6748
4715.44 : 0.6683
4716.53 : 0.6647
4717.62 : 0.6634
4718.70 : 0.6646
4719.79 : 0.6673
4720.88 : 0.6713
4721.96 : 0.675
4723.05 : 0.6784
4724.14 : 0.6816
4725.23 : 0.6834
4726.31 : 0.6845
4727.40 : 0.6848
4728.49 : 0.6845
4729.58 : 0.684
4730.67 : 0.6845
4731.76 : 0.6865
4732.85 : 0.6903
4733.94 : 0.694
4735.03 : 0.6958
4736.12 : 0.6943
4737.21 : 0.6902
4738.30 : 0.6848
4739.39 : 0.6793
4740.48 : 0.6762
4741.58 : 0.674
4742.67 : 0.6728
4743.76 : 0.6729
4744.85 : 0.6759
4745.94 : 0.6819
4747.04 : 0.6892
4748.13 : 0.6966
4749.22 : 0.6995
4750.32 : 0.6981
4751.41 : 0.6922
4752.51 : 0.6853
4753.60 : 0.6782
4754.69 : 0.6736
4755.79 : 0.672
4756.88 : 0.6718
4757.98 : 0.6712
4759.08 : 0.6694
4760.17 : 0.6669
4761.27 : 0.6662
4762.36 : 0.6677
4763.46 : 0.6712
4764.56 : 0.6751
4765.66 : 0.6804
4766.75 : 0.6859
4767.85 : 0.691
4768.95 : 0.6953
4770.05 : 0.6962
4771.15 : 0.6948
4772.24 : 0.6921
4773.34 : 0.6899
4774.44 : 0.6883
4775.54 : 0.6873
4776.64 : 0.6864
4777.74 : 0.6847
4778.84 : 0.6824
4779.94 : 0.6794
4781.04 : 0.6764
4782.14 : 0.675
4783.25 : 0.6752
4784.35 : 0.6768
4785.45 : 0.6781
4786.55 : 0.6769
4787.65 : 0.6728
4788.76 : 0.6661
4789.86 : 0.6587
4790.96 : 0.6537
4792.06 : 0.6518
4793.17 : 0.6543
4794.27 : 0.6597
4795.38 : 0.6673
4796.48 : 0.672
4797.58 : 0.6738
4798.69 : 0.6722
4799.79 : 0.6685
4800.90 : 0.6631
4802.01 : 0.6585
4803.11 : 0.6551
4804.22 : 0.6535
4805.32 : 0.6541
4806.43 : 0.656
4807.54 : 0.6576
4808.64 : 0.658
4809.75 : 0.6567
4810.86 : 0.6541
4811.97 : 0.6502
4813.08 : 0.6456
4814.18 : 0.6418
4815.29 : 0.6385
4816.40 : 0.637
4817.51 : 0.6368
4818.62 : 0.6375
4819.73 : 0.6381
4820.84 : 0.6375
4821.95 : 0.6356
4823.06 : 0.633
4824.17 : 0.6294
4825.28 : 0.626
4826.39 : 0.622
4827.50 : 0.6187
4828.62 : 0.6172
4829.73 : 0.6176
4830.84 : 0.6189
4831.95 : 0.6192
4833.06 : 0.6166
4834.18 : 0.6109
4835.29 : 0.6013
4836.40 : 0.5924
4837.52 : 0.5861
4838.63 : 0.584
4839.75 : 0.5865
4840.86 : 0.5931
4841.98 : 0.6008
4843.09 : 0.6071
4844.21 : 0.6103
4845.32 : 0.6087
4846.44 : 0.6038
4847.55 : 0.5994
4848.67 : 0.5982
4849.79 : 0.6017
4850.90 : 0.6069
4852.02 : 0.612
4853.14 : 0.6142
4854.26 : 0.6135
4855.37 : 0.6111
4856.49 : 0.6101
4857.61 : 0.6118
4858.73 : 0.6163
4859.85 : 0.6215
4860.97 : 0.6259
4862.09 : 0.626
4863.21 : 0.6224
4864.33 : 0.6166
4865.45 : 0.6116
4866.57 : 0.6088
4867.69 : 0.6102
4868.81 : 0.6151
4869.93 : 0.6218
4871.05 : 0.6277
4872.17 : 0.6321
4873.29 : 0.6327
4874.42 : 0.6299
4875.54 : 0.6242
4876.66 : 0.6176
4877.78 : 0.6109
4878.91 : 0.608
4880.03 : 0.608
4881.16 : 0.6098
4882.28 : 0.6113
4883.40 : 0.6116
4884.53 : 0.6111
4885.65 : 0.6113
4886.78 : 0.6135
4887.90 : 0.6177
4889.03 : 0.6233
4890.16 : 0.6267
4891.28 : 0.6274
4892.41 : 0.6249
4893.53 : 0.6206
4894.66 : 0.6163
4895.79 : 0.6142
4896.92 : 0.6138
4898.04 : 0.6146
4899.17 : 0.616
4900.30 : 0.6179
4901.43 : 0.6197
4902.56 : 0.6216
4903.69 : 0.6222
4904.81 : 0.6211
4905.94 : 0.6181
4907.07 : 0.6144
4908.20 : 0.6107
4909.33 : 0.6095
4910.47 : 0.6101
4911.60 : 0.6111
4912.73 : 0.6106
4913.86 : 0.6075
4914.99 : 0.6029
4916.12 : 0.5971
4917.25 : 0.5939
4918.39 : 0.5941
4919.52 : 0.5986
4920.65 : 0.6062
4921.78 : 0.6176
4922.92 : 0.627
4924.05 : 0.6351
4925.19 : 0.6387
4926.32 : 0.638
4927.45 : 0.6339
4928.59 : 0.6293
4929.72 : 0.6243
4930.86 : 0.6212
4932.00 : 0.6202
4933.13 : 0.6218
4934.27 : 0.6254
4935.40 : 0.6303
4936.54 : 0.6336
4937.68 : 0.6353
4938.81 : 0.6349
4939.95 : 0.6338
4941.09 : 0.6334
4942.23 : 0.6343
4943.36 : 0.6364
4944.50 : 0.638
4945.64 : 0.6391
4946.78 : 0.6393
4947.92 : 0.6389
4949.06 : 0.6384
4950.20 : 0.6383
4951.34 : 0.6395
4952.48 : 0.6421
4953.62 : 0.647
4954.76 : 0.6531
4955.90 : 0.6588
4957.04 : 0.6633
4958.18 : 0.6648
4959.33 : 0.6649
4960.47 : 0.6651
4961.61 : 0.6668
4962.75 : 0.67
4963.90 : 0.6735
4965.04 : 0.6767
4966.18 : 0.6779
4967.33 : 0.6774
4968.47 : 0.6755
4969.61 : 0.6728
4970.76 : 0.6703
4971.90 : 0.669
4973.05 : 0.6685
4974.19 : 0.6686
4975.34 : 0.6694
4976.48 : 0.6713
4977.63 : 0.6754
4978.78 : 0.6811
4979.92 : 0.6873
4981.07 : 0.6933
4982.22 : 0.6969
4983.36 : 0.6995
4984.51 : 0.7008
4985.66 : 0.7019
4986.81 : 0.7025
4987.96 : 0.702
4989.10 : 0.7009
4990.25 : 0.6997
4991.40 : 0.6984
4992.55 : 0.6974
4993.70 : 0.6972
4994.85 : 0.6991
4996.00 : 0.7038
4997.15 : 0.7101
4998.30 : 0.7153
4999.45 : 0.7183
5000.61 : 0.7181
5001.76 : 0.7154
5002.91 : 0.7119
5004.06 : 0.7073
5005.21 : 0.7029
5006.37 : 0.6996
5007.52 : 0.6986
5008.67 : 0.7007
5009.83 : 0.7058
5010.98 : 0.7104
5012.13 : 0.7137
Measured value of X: 0.05 mag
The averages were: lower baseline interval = 0.681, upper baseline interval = 0.618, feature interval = 0.614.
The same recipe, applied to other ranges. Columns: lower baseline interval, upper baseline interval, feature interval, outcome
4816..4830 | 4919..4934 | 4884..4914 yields 0.02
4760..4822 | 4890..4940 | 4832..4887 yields 0.05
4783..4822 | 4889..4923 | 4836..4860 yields 0.06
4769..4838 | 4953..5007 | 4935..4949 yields 0.07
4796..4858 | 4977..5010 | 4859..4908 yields 0.06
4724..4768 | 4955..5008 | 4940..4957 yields 0.07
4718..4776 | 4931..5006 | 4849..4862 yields 0.11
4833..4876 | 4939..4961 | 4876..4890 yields 0.01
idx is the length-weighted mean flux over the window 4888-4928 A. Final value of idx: 0.616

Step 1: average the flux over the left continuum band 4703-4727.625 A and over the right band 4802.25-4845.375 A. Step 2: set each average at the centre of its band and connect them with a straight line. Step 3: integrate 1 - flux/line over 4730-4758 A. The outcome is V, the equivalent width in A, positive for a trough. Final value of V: -0.7 A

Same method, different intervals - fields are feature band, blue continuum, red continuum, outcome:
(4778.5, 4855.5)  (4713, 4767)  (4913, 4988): 3.60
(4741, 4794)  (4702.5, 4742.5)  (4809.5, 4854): -1.75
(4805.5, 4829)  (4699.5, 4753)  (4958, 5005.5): 1.61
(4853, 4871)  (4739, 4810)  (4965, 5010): 1.74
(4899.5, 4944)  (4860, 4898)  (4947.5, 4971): 1.43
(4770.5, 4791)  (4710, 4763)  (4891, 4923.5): -0.51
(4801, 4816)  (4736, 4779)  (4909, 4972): 0.39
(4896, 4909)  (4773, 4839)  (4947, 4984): 0.85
